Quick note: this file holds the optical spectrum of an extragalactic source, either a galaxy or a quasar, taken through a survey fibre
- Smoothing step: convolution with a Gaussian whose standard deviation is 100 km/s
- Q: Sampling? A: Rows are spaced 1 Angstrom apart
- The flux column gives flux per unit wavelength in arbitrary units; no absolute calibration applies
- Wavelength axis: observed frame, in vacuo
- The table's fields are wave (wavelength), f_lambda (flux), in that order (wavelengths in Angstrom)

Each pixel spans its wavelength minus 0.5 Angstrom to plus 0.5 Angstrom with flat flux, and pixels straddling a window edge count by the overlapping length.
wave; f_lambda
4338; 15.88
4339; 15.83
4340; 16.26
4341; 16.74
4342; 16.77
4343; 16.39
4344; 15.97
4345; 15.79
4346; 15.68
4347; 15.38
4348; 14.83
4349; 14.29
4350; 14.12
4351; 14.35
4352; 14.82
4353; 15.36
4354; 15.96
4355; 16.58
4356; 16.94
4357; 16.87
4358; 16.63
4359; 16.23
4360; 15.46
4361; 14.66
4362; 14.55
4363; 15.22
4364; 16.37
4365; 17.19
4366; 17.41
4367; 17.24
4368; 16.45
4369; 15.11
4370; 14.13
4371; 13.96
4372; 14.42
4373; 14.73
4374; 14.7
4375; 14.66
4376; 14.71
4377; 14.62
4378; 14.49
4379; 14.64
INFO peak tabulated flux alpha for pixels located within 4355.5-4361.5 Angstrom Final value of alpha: 16.94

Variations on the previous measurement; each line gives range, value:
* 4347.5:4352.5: 14.83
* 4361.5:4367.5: 17.41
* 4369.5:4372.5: 14.42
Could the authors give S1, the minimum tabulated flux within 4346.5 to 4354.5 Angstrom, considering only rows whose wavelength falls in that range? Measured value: 14.12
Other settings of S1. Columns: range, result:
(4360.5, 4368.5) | 14.55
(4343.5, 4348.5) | 14.83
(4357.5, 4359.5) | 16.23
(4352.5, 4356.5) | 15.36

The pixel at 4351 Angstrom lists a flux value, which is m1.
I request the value 14.35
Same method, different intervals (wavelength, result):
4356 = 16.94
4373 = 14.73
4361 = 14.66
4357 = 16.87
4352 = 14.82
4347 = 15.38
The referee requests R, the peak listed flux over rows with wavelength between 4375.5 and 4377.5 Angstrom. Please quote 14.71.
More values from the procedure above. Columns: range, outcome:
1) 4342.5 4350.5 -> 16.39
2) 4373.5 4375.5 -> 14.7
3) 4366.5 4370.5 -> 17.24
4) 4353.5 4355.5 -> 16.58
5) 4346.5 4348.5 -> 15.38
